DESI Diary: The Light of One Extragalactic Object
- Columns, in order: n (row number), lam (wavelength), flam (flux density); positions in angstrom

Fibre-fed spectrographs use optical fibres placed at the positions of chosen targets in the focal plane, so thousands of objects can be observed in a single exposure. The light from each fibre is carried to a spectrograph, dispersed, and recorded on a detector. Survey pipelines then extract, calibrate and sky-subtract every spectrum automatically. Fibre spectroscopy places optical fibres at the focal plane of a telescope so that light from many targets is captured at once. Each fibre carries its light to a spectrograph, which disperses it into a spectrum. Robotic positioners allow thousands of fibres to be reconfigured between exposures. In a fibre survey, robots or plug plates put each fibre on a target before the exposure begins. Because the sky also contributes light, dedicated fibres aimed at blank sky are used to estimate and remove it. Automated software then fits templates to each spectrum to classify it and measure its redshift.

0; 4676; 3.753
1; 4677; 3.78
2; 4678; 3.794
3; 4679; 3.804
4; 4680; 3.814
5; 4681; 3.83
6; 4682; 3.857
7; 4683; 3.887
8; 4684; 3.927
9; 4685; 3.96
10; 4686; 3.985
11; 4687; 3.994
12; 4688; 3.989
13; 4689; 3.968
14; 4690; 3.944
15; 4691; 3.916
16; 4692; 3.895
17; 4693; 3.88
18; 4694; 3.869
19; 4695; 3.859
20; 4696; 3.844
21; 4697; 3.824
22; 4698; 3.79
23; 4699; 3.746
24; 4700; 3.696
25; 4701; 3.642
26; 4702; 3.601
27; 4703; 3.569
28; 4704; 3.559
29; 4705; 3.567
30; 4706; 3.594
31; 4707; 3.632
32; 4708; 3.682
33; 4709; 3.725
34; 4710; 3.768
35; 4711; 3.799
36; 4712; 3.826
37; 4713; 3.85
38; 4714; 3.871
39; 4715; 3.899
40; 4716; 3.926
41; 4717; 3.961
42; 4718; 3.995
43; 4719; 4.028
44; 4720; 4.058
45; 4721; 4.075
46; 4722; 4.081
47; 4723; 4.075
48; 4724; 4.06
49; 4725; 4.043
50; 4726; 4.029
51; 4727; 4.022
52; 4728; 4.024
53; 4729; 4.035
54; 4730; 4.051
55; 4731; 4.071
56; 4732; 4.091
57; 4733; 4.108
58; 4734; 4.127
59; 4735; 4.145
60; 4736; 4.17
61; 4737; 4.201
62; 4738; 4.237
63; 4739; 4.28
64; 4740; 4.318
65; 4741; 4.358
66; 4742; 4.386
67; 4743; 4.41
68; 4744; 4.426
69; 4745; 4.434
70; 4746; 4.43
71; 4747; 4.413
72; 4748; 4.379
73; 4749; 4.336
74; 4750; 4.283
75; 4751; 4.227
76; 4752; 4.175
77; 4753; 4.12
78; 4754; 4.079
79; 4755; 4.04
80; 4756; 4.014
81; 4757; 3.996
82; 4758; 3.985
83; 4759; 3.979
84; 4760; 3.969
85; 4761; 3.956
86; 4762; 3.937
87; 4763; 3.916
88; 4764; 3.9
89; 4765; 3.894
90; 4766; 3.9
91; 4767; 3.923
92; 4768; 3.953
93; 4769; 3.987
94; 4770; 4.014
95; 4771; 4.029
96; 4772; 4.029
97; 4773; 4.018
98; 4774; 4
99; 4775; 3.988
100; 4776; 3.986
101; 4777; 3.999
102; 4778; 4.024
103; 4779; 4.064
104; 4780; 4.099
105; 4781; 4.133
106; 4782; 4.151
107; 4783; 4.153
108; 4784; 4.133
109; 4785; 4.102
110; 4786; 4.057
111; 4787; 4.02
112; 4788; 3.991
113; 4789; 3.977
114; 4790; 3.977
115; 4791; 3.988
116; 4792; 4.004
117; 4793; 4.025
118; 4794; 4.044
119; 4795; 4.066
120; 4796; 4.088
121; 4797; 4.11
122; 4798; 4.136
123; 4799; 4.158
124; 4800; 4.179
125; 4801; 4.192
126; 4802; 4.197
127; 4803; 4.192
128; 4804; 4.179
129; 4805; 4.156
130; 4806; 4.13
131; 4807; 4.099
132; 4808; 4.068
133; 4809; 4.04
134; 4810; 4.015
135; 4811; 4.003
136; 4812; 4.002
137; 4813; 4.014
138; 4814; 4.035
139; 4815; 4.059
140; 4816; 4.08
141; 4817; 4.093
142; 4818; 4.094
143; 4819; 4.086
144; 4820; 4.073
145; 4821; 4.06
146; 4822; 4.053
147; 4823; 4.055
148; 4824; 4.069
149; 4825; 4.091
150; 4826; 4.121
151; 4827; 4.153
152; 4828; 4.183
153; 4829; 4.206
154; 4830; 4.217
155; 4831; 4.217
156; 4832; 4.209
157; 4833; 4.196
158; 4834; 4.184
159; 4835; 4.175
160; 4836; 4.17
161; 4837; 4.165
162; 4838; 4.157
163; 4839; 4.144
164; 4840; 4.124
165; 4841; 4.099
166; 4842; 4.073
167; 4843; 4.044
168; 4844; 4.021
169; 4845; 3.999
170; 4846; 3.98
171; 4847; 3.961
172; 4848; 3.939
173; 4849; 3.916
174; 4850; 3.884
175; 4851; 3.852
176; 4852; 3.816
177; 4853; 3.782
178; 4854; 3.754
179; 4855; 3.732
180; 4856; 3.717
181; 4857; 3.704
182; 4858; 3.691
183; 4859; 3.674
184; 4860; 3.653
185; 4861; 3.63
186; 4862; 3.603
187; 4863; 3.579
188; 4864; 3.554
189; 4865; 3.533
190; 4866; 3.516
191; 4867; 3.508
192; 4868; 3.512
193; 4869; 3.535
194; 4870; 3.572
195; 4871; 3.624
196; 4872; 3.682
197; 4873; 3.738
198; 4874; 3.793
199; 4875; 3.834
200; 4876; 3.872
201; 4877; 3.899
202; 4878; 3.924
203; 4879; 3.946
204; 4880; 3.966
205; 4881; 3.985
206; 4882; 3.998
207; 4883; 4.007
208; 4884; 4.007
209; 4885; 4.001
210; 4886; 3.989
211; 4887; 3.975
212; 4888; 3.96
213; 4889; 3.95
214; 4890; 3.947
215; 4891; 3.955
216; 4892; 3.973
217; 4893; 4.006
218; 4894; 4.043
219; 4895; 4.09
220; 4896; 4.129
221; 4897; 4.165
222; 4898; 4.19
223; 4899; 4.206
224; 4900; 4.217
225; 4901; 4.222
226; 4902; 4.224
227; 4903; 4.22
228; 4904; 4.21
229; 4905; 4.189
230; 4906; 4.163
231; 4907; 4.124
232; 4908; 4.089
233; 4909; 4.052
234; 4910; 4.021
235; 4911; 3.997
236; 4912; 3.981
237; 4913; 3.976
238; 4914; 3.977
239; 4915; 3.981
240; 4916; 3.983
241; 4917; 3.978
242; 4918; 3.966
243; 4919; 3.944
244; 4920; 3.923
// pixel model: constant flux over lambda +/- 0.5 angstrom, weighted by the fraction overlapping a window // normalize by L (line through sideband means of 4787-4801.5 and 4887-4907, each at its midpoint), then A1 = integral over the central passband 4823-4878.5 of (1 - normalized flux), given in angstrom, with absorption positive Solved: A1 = 2.6 angstrom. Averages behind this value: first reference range 4.07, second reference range 4.11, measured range 3.89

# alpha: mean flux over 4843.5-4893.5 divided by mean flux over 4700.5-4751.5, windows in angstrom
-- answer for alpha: 0.9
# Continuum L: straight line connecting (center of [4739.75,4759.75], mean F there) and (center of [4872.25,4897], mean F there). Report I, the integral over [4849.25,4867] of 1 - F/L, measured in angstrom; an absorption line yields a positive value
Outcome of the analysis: 1.5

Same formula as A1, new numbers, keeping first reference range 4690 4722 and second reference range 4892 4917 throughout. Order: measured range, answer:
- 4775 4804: -1.1 angstrom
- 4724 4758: -2.9 angstrom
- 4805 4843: -1.2 angstrom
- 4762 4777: -0.2 angstrom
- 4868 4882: 0.9 angstrom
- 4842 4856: 0.4 angstrom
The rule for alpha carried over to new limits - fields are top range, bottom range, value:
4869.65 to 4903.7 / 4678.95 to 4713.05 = 1.05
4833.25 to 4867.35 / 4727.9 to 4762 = 0.92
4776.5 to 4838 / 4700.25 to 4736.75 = 1.05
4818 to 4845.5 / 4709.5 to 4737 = 1.03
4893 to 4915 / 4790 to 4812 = 1.00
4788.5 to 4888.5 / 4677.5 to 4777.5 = 0.99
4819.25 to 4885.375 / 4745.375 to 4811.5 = 0.96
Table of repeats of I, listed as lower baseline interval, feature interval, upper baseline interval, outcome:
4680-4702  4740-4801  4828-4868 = -3.3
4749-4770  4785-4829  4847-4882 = -2.1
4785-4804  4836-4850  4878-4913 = 0.1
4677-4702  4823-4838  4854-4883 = -1.7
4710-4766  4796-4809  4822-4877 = -0.5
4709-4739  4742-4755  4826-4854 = -0.9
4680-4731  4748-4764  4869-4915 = -0.7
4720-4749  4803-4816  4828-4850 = 0.2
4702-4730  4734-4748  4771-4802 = -1.3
